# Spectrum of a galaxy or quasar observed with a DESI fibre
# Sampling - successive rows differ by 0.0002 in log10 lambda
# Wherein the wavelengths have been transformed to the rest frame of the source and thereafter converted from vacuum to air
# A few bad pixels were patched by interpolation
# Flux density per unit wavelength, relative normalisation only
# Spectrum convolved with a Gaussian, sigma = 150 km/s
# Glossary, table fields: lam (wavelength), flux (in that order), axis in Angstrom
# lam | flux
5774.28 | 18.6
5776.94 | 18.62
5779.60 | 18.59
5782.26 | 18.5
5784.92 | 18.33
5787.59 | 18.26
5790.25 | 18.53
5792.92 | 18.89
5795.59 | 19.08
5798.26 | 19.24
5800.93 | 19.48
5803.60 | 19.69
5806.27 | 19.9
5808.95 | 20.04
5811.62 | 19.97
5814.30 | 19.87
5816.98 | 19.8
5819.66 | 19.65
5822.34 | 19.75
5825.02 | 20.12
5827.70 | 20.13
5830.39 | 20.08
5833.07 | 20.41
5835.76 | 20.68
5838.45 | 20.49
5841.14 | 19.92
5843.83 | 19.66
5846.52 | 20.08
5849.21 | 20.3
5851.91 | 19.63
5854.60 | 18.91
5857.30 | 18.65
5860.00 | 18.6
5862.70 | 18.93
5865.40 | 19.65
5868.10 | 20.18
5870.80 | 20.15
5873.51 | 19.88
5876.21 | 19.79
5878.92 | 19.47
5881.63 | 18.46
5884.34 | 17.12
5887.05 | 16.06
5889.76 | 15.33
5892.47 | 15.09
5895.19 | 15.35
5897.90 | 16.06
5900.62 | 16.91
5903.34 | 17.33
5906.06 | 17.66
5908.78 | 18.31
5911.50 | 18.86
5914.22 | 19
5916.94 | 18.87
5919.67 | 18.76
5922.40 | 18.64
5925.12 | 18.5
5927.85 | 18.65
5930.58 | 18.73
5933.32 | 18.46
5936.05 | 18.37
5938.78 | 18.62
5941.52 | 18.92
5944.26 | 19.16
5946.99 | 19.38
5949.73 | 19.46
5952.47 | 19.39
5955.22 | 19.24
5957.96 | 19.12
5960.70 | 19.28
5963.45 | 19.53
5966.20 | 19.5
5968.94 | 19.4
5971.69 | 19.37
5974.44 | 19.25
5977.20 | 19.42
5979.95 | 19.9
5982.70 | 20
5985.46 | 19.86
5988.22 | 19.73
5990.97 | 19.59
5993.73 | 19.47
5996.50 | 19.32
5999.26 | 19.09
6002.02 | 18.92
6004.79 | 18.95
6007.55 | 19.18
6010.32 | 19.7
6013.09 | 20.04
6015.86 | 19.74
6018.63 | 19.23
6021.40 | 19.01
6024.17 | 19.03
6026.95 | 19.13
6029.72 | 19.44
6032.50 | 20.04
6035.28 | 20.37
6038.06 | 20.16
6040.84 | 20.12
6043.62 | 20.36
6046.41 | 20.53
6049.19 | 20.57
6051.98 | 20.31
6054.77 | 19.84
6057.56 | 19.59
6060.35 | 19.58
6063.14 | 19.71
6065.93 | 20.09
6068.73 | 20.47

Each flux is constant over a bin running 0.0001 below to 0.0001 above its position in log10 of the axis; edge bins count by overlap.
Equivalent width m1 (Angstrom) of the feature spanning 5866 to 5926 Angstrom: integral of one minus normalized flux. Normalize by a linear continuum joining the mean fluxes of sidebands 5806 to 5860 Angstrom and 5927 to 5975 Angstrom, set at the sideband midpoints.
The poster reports 4.5 Angstrom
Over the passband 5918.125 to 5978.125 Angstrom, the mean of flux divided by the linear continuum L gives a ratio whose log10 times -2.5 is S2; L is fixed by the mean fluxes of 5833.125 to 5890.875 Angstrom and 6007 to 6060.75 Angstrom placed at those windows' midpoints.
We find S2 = 0.03 mag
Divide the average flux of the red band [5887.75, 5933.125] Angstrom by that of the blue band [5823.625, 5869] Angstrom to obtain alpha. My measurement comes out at 0.9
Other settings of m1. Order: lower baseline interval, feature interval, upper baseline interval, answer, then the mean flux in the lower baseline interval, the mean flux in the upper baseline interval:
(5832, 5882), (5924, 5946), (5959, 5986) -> 1.0 Angstrom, 19.7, 19.5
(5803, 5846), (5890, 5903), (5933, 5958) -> 2.3 Angstrom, 20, 19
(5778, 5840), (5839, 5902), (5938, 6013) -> 3.3 Angstrom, 19.5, 19.4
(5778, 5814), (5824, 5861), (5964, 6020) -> -1.2 Angstrom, 19.1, 19.5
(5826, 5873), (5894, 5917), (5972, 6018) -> 2.5 Angstrom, 19.8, 19.5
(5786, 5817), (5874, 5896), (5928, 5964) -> 2.2 Angstrom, 19.4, 19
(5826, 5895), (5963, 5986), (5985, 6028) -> -0.3 Angstrom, 19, 19.4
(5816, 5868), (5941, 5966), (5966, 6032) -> 0.3 Angstrom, 19.8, 19.4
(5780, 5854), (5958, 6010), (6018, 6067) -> 1.0 Angstrom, 19.6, 19.8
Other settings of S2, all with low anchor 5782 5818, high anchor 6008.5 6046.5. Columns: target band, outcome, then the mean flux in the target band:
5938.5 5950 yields 0.025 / 19.1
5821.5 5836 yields -0.046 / 20.2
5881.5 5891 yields 0.176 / 16.5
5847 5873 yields -0.004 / 19.5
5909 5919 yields 0.038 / 18.8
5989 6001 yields 0.017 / 19.4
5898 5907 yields 0.142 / 17.1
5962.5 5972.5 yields 0.009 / 19.5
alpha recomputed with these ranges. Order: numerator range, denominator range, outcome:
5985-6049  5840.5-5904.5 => 1.07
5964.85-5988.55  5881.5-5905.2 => 1.20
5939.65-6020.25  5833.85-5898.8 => 1.04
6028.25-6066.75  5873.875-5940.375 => 1.12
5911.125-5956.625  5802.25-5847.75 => 0.94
